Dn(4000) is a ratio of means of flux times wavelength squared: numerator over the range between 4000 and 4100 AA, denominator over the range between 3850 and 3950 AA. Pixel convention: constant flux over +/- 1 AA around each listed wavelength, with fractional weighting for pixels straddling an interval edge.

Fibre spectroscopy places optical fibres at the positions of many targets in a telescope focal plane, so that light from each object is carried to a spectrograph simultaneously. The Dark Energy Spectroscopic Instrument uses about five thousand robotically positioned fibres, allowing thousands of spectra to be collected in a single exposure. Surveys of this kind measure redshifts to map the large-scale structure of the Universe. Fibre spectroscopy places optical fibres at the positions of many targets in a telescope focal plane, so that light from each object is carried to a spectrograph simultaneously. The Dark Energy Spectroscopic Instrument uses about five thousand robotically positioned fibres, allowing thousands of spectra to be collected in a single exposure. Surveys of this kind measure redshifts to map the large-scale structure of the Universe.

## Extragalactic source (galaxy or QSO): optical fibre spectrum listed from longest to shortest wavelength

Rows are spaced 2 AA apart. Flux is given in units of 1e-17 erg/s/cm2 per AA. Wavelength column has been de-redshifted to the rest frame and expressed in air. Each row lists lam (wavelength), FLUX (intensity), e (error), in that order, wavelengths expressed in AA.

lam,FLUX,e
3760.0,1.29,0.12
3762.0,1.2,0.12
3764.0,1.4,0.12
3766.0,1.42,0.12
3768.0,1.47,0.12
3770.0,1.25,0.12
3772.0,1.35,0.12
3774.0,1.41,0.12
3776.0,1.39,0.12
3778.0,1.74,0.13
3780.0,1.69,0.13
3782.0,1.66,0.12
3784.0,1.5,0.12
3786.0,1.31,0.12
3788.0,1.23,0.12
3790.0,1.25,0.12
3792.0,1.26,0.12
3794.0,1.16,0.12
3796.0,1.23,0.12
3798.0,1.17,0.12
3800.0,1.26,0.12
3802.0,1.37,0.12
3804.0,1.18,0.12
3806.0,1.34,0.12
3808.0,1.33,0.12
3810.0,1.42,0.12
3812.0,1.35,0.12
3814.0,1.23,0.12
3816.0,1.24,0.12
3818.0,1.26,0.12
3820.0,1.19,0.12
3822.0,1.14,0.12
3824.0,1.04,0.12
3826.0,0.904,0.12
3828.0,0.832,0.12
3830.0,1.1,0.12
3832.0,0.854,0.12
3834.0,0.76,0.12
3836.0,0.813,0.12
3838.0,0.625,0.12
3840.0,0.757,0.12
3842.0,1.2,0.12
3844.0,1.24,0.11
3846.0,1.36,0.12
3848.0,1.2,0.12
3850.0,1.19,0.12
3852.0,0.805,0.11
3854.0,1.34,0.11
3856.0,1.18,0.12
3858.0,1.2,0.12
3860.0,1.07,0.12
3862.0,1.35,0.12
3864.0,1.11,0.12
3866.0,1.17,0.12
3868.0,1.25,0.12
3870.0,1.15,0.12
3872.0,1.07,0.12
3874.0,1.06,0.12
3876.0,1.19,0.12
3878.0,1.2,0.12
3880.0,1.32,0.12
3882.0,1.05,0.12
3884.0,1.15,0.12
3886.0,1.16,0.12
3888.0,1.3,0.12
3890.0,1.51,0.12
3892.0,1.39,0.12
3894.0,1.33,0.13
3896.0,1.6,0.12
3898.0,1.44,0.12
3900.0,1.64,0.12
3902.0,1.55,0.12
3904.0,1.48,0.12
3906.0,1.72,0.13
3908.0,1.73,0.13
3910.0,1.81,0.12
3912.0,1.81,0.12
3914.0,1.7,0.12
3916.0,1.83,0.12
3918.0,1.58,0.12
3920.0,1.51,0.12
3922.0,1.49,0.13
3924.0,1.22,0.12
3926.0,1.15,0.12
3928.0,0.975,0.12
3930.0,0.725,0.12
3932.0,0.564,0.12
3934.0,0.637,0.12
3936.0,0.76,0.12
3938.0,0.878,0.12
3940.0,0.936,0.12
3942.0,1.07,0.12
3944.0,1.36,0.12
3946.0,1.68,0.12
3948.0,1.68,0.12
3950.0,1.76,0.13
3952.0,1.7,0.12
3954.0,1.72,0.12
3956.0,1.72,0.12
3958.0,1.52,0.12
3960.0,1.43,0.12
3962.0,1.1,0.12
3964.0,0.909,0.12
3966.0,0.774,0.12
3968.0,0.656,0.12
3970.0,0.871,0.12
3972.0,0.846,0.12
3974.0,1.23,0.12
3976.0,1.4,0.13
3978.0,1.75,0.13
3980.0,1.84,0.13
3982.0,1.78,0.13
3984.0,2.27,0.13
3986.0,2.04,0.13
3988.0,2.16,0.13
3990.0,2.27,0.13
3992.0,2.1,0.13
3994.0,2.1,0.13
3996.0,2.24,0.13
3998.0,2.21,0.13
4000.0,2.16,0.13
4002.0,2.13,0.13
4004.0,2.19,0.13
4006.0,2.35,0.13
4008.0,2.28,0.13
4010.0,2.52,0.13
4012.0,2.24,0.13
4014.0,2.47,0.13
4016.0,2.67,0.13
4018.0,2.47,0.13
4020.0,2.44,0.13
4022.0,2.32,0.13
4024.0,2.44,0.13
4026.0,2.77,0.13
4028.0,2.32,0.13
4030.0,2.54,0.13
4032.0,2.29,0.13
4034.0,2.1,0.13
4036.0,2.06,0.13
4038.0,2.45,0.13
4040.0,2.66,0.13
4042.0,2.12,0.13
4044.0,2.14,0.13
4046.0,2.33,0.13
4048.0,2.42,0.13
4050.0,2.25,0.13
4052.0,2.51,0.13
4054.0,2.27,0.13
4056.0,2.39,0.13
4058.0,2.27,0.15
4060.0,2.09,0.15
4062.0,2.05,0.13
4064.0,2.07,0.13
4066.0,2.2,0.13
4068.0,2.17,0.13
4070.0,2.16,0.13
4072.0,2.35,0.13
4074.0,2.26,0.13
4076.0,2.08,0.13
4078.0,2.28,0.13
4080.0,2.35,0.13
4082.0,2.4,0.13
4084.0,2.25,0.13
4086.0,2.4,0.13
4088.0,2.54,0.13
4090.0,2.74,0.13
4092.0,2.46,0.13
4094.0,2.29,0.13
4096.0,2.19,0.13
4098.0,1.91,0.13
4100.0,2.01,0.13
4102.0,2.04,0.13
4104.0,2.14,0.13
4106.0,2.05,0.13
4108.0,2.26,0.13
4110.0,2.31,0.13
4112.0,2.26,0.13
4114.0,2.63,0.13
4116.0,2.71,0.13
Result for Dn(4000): 1.94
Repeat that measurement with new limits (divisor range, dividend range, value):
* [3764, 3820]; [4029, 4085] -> 1.93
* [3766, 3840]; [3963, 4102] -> 1.96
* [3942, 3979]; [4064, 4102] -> 1.81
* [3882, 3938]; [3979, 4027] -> 1.77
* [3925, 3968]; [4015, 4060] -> 2.10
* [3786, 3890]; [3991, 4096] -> 2.23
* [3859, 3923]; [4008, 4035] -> 1.85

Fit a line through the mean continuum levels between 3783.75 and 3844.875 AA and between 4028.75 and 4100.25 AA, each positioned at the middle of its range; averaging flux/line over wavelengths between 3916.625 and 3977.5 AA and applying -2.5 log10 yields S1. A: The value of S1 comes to 0.40 mag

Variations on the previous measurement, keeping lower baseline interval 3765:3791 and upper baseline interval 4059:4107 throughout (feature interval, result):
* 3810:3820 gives 0.20 mag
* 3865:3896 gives 0.35 mag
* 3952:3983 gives 0.41 mag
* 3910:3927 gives 0.16 mag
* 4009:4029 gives -0.19 mag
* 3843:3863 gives 0.34 mag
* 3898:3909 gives 0.10 mag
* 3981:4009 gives -0.08 mag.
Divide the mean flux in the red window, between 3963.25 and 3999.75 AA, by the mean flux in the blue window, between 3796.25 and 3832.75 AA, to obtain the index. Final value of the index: 1.4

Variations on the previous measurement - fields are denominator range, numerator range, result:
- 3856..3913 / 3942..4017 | 1.32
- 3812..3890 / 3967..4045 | 1.88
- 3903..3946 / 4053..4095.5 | 1.77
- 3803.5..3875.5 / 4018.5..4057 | 2.11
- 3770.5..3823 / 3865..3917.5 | 1.06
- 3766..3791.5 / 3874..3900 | 0.91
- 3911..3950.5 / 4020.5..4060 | 1.86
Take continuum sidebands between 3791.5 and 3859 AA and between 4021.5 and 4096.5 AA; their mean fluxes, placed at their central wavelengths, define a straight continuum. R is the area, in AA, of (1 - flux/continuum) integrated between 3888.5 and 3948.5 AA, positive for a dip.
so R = 8.8 AA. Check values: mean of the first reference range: 1.13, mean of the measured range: 1.36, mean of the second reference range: 2.32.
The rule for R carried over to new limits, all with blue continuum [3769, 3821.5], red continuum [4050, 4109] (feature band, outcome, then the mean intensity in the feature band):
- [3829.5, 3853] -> 7.84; 0.99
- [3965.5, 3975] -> 5.09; 0.881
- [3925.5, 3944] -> 9.43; 0.874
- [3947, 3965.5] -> 3.65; 1.48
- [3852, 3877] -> 6.32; 1.16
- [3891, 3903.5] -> 1.29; 1.49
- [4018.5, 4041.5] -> -3.37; 2.39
